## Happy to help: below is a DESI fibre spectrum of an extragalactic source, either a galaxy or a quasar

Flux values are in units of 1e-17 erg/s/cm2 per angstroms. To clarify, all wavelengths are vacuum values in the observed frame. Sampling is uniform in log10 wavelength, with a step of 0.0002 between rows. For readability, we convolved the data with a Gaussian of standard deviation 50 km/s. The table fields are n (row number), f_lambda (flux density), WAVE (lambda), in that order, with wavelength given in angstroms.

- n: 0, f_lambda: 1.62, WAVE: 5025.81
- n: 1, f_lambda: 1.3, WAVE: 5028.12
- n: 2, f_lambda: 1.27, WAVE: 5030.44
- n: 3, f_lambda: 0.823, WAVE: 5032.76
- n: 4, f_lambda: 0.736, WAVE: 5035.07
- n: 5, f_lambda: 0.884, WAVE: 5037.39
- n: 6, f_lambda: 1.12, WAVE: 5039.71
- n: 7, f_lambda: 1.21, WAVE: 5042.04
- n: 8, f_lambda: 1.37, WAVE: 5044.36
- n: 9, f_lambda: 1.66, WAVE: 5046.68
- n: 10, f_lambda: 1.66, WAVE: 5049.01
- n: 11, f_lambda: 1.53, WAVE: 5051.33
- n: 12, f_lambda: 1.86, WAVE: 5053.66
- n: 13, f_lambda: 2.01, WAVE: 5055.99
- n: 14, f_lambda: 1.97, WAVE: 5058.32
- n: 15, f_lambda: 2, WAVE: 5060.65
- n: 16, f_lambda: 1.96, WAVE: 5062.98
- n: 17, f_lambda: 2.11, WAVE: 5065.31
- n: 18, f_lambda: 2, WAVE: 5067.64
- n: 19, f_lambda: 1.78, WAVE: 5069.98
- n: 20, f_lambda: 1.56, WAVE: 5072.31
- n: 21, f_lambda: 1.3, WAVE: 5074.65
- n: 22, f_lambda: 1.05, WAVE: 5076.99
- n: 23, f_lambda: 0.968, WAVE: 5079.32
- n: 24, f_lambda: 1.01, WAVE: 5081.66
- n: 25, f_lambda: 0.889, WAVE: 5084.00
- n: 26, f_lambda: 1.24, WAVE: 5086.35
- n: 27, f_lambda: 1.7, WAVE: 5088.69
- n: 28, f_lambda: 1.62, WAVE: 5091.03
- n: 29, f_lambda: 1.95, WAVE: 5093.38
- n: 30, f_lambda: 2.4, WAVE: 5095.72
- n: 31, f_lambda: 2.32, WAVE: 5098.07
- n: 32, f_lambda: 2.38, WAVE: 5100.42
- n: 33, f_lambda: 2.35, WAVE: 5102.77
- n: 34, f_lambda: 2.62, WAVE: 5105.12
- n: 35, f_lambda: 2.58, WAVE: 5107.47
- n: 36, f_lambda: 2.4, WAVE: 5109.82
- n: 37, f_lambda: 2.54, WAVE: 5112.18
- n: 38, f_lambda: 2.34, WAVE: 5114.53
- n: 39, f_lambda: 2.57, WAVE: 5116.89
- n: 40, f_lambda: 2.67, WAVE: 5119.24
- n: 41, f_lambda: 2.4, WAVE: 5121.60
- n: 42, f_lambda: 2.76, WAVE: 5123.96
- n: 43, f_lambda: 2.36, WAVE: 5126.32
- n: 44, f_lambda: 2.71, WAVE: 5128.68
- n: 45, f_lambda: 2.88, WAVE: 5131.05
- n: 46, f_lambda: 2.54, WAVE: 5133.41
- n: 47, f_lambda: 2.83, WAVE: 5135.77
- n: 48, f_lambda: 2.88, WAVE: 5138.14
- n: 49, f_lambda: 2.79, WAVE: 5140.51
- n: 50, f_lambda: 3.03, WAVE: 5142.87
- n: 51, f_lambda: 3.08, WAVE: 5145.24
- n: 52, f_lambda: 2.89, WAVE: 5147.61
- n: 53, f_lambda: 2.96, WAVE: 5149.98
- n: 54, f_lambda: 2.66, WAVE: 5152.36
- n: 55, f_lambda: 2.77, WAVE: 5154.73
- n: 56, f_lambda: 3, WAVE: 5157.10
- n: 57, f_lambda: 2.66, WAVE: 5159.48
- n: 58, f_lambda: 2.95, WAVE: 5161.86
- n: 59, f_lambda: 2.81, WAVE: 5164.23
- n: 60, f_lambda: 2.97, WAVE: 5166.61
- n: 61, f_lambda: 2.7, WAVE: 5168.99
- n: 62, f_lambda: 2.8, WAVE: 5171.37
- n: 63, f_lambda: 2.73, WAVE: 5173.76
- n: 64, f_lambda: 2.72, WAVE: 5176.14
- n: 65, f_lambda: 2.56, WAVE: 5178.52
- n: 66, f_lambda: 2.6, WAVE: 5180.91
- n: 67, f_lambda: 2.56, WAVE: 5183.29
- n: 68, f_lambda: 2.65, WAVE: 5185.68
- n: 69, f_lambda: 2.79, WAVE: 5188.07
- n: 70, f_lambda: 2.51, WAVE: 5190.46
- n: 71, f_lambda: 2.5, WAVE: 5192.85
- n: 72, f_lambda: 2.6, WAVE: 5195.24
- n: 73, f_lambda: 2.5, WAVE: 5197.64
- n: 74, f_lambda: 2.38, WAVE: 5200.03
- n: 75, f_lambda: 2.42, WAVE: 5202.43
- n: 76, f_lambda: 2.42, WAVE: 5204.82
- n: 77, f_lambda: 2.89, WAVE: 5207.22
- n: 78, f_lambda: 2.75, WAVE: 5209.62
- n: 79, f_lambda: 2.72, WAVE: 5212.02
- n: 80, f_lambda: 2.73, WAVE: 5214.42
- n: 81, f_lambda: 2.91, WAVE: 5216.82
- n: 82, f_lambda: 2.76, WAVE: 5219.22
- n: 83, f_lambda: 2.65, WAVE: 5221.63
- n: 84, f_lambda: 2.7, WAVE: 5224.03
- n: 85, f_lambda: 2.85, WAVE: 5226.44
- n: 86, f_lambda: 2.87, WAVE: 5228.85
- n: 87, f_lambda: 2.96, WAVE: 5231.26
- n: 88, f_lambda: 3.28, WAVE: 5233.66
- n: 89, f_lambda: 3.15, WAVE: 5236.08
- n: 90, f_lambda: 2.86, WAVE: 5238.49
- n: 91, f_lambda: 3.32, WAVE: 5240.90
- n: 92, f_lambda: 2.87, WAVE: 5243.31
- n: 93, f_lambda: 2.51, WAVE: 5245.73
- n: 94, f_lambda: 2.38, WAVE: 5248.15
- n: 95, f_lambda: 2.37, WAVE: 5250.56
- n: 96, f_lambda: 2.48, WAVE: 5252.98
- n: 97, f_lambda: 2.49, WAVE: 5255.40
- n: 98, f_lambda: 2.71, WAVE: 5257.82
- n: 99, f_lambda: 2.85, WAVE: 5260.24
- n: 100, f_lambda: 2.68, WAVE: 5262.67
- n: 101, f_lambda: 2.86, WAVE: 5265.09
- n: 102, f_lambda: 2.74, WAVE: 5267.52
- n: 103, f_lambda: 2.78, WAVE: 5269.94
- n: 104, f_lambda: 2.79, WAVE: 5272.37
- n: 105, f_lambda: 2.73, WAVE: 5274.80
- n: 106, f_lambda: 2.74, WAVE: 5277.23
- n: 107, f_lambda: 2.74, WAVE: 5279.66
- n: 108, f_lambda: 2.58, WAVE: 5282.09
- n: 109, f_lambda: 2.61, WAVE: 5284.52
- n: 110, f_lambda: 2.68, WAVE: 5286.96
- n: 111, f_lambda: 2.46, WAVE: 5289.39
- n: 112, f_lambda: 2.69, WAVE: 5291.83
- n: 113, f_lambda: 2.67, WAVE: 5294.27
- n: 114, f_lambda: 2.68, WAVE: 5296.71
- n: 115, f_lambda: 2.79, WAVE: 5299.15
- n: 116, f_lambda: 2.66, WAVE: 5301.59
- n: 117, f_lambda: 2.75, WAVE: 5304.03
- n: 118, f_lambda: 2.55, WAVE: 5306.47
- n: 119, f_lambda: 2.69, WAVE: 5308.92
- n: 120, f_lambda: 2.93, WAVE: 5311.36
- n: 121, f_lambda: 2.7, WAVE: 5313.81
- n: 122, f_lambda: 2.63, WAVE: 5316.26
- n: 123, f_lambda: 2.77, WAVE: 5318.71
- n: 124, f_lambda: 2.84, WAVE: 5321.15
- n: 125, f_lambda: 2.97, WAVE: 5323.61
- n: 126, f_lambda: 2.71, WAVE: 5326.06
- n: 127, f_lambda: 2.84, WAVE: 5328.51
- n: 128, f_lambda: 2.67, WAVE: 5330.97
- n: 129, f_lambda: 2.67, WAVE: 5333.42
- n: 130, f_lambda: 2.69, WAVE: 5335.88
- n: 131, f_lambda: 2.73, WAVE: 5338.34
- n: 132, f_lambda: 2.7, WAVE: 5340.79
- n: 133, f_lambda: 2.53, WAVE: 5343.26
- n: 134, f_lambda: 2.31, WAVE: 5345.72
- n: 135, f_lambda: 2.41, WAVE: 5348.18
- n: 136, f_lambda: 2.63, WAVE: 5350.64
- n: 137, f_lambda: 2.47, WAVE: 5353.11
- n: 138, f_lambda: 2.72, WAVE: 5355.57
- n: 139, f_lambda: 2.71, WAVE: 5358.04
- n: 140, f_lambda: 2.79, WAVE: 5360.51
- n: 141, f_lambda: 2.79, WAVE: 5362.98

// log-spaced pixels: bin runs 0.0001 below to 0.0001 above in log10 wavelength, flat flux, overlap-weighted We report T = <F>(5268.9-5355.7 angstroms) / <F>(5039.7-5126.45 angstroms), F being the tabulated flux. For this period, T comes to 1.41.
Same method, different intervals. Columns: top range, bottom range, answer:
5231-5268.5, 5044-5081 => 1.66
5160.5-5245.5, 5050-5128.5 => 1.39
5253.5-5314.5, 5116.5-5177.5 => 0.97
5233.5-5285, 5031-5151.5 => 1.35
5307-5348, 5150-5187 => 0.98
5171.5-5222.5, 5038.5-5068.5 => 1.53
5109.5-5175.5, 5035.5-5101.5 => 1.70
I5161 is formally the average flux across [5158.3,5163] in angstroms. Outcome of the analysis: 2.8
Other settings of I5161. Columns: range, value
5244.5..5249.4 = 2.45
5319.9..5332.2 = 2.81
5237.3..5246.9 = 2.89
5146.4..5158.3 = 2.86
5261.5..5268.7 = 2.76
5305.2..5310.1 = 2.62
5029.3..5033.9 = 1.05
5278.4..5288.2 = 2.65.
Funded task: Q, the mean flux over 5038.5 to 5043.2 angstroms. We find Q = 1.16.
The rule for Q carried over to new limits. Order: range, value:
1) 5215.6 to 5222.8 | 2.77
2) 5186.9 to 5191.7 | 2.65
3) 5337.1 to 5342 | 2.72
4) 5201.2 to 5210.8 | 2.62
